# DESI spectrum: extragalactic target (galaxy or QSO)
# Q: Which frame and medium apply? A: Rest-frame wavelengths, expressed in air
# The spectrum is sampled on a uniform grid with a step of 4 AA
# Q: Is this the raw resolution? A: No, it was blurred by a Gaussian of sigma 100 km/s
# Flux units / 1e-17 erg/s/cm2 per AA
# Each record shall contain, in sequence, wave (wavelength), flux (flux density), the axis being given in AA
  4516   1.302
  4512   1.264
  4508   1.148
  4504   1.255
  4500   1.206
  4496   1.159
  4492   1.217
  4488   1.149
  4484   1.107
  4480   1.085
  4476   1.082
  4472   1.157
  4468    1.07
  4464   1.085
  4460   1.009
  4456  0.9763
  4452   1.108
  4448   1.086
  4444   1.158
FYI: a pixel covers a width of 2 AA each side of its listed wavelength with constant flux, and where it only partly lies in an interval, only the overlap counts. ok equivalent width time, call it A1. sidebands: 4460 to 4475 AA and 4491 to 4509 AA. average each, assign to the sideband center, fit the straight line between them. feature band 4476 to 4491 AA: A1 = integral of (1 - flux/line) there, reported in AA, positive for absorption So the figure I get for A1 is 0.36 AA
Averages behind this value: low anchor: 1.09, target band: 1.12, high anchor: 1.2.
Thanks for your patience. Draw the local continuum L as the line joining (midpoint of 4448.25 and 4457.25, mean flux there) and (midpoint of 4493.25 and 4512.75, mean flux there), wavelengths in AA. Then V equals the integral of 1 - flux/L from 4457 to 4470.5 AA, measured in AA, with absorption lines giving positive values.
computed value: 0.4 AA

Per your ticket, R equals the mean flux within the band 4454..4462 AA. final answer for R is 0.993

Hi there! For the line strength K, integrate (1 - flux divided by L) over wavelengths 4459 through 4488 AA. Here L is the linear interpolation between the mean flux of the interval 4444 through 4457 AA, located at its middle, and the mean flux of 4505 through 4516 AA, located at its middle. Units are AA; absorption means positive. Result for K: 1.1 AA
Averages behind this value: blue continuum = 1.08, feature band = 1.09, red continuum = 1.23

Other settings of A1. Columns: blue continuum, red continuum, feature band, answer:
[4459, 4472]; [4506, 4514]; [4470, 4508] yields -0.4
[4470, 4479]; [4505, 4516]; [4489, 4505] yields -0.2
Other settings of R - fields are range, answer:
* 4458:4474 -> 1.08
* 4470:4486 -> 1.11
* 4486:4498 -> 1.18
